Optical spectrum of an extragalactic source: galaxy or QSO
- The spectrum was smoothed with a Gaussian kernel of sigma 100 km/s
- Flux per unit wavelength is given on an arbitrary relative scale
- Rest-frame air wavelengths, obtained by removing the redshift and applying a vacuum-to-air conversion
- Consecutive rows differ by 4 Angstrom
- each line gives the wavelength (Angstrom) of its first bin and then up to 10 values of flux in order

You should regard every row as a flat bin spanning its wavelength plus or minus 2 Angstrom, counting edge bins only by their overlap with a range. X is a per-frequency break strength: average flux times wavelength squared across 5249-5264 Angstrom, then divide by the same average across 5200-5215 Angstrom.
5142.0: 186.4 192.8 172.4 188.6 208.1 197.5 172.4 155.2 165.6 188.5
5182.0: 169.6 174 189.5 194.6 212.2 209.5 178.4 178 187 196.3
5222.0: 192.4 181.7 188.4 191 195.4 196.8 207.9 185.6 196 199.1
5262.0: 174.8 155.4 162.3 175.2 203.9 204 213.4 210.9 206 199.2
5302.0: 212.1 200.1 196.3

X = 1.0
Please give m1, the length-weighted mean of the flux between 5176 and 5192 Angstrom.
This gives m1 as 180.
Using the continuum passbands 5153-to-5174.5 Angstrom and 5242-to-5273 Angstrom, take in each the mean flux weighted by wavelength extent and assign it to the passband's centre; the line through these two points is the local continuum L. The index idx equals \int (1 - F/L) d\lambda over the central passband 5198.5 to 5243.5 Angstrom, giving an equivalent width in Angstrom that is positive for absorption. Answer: -2.0 Angstrom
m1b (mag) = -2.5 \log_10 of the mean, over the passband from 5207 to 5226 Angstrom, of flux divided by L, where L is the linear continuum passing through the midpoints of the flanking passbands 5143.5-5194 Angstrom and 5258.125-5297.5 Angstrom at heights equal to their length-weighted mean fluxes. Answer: -0.01 mag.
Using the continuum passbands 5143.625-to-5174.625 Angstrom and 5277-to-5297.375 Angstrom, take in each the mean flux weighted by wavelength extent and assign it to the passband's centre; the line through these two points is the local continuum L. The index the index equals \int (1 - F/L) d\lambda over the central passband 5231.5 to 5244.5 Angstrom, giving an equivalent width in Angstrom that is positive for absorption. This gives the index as 0.2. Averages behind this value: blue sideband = 182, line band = 195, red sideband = 207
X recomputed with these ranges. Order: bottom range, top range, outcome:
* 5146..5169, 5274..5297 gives 1.15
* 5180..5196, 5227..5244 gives 1.08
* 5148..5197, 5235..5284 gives 1.07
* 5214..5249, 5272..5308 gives 1.07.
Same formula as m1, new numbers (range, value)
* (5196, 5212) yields 195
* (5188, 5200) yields 199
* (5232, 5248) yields 198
